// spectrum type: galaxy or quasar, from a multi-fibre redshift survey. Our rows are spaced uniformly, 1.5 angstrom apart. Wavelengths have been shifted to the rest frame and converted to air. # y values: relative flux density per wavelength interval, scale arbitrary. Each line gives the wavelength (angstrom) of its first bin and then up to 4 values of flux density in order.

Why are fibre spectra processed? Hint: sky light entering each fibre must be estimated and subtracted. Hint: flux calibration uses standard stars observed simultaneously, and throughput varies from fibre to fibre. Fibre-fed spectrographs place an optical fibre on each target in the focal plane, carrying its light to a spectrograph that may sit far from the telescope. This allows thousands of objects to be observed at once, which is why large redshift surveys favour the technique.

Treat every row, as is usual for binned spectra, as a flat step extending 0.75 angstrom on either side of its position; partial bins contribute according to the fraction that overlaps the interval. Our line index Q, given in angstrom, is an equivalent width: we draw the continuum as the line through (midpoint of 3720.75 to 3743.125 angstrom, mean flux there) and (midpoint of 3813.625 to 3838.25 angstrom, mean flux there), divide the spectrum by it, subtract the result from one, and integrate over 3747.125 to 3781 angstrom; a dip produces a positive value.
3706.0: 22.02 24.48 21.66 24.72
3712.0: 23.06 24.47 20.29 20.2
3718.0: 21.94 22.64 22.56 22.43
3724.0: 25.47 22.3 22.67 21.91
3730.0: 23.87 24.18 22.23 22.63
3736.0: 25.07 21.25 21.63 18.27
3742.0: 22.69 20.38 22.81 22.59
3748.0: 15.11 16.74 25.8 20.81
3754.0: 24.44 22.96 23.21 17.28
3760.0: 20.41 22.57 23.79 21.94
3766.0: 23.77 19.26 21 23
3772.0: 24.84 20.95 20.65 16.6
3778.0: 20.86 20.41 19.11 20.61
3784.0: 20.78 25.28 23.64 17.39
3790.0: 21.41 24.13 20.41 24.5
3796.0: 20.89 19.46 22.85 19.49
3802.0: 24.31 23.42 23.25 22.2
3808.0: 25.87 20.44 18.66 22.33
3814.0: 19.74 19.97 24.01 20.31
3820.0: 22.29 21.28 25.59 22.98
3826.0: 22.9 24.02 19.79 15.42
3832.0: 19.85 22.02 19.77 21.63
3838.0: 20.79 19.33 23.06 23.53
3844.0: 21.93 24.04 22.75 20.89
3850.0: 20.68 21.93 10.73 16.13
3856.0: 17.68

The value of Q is 1.52 angstrom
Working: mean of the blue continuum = 22.6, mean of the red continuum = 21.3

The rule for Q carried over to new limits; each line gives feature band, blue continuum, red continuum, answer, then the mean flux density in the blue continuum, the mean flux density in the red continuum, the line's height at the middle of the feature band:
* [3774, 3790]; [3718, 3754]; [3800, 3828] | 1.2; 22.1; 22.3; 22.2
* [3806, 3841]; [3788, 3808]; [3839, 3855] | -0.2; 22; 20.5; 21.3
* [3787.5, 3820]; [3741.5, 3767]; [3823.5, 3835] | -0.8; 21.6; 21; 21.2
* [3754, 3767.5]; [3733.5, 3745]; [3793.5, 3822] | -0.1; 21.8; 21.8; 21.8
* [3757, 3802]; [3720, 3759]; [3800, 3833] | 1.0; 22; 21.8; 21.9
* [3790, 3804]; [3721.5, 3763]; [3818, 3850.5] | -0.2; 22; 21.6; 21.7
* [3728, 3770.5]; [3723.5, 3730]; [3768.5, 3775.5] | 1.6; 23.1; 22.2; 22.6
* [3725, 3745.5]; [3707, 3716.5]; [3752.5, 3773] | 0.2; 22.8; 22.1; 22.5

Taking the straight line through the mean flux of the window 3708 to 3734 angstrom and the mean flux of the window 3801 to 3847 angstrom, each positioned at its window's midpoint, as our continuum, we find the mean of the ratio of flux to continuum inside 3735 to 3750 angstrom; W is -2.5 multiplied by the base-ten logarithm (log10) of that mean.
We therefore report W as 0.09 mag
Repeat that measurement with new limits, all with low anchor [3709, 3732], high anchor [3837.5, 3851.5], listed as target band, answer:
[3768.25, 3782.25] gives 0.08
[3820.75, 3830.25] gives -0.02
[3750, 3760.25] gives 0.02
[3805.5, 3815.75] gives 0.04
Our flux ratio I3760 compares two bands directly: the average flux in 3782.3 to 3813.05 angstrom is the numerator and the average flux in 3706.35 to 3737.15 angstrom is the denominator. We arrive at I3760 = 1.0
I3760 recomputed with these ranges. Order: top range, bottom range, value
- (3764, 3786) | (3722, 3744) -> 0.94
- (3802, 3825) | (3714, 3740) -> 0.99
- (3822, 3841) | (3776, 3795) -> 1.00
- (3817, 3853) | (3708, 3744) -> 0.95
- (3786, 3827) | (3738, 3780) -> 1.04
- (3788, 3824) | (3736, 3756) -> 1.03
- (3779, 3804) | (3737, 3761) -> 1.03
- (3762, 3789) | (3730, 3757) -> 0.98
